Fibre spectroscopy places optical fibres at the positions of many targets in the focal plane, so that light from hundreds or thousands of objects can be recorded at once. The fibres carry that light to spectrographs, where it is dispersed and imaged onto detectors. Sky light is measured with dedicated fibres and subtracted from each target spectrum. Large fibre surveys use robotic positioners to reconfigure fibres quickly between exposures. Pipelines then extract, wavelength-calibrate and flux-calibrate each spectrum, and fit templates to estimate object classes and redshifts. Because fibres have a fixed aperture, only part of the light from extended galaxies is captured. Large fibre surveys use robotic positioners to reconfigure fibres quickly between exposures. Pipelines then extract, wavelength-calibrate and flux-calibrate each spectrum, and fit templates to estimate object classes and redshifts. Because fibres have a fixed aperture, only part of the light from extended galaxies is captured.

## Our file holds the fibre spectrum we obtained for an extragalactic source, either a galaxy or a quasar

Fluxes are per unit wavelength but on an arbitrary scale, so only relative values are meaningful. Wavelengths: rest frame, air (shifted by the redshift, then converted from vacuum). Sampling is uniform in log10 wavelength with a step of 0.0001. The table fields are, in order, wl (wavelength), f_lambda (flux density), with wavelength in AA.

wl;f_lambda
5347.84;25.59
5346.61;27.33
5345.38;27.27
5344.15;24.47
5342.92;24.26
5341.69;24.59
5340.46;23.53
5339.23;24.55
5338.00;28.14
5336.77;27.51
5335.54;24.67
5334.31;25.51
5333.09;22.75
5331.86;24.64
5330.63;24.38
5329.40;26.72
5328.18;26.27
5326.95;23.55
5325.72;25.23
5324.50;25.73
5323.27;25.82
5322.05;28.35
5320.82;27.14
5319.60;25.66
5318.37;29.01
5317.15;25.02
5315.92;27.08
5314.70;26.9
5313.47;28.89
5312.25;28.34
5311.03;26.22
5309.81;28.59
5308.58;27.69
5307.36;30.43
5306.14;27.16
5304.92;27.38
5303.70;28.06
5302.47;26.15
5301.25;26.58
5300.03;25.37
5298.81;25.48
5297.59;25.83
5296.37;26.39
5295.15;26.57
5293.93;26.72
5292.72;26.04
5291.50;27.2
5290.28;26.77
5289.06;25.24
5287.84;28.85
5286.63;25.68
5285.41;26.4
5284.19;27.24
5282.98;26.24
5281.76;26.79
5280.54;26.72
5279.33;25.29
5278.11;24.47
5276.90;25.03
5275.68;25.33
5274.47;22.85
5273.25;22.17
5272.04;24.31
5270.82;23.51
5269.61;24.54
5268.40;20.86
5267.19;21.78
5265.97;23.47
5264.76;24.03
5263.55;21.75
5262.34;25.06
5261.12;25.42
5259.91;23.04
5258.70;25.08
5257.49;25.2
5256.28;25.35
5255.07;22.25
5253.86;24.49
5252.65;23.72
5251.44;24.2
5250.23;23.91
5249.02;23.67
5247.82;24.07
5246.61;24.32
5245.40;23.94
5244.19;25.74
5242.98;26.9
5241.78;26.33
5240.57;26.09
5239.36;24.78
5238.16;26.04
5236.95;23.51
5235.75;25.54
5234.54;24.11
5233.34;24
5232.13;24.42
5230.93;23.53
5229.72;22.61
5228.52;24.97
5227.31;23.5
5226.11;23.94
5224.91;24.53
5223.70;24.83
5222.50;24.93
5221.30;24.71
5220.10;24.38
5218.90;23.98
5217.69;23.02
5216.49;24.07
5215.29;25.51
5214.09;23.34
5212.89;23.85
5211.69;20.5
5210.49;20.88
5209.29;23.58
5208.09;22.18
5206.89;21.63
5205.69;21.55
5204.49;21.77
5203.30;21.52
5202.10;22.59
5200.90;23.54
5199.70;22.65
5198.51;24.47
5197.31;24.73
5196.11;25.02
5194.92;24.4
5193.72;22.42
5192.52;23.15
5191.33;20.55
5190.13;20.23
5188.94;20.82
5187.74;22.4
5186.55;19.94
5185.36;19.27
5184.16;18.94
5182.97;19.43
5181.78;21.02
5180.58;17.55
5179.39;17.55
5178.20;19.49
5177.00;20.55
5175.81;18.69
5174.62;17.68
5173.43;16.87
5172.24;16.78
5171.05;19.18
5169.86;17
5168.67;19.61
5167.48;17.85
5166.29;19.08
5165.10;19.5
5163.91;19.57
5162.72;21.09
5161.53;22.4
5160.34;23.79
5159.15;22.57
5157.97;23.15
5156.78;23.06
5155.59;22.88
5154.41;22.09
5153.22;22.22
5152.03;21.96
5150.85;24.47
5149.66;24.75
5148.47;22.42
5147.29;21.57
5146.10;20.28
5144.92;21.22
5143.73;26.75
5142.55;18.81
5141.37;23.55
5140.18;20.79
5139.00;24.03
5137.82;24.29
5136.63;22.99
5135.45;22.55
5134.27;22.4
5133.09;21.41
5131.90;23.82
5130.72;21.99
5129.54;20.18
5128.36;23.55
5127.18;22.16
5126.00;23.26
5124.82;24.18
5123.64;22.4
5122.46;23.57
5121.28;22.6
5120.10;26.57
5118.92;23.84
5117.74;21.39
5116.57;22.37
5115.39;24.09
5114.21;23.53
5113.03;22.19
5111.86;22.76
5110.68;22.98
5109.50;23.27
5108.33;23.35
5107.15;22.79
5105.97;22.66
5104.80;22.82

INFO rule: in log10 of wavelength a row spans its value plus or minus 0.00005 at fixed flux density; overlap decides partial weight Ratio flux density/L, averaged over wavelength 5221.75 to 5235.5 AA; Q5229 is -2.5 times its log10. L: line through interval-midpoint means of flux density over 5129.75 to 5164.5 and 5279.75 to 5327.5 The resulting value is 0.025 mag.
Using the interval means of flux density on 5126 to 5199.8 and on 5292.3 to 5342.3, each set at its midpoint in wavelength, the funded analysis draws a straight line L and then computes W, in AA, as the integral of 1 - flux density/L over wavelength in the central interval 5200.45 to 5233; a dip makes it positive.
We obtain -0.3 AA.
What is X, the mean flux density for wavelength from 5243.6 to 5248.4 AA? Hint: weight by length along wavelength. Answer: 24.5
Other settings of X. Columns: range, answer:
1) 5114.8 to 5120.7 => 23.7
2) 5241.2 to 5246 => 25.7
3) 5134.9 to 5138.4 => 23.3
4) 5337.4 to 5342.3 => 25.2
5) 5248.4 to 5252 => 24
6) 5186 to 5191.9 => 20.8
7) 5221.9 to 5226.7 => 24.6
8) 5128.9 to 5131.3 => 21.2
